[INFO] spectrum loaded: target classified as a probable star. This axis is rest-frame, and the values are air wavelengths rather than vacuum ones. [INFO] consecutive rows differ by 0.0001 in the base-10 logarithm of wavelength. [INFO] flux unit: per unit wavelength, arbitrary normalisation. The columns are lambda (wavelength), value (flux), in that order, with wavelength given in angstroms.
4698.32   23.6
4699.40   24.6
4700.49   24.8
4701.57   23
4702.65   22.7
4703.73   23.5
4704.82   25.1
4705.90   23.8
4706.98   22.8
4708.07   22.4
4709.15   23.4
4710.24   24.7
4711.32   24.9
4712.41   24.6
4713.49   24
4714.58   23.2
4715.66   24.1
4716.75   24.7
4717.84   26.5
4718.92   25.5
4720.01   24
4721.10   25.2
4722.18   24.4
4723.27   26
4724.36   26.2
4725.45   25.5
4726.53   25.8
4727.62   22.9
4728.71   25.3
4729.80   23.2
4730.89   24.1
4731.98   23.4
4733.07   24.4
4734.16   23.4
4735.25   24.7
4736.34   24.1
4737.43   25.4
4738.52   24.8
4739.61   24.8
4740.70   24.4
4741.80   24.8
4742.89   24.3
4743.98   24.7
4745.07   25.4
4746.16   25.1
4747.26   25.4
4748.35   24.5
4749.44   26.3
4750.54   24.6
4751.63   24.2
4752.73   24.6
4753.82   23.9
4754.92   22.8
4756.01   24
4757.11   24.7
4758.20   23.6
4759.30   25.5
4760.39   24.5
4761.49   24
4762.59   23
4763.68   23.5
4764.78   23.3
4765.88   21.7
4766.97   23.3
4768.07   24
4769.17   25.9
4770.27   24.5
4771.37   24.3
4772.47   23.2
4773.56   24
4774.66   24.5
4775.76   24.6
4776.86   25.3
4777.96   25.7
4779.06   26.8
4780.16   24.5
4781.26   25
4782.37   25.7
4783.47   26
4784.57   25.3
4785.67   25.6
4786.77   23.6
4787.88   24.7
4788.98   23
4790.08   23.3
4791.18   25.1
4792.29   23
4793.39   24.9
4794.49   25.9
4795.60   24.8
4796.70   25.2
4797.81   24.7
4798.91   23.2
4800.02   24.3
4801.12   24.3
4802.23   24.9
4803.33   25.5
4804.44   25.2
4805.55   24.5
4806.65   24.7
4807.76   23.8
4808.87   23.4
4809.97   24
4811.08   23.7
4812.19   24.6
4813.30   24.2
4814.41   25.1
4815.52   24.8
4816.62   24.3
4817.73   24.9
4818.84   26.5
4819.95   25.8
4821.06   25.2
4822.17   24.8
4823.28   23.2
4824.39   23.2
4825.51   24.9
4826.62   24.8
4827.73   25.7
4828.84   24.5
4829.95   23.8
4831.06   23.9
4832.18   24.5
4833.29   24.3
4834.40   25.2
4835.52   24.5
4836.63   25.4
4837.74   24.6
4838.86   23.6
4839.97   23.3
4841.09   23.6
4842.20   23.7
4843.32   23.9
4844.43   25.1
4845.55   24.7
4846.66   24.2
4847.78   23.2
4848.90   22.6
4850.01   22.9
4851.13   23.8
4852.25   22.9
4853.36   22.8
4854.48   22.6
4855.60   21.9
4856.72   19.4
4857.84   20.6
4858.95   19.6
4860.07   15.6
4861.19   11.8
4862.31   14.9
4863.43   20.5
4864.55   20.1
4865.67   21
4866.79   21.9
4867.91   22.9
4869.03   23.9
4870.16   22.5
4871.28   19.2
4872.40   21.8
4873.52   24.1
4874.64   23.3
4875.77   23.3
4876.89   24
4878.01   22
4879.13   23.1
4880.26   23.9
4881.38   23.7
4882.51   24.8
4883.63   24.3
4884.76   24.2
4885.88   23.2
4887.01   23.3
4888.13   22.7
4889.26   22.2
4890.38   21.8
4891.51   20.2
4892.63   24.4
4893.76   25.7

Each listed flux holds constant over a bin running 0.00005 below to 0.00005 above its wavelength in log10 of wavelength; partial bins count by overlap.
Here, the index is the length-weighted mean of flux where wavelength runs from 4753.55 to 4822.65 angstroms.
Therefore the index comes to 24.5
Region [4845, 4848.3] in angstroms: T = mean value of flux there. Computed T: 24.1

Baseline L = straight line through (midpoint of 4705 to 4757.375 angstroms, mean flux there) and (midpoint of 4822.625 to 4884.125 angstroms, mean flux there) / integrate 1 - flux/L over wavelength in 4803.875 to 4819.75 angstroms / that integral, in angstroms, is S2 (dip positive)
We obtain -0.86 angstroms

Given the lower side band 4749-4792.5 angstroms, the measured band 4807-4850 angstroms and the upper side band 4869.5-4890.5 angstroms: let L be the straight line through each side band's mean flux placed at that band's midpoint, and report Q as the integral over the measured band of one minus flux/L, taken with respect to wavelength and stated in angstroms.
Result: -1.20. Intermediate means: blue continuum 24.4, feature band 24.3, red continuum 23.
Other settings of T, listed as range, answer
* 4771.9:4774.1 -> 23.7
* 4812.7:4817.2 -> 24.6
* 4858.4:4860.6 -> 17.6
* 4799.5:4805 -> 24.8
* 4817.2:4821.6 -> 25.6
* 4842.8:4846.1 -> 24.6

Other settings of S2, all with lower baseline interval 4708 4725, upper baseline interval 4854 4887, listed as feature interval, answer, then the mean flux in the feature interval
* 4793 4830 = -3.08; 24.6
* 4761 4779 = -0.41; 24.1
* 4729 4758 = -0.40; 24.5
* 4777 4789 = -0.95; 25.2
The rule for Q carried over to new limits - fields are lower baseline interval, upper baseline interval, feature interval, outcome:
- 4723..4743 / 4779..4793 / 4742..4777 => 0.49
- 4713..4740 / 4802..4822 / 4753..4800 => 0.58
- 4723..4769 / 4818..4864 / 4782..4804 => -0.89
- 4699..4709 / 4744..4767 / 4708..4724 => -0.56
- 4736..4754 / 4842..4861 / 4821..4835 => -1.08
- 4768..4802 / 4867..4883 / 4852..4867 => 2.40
